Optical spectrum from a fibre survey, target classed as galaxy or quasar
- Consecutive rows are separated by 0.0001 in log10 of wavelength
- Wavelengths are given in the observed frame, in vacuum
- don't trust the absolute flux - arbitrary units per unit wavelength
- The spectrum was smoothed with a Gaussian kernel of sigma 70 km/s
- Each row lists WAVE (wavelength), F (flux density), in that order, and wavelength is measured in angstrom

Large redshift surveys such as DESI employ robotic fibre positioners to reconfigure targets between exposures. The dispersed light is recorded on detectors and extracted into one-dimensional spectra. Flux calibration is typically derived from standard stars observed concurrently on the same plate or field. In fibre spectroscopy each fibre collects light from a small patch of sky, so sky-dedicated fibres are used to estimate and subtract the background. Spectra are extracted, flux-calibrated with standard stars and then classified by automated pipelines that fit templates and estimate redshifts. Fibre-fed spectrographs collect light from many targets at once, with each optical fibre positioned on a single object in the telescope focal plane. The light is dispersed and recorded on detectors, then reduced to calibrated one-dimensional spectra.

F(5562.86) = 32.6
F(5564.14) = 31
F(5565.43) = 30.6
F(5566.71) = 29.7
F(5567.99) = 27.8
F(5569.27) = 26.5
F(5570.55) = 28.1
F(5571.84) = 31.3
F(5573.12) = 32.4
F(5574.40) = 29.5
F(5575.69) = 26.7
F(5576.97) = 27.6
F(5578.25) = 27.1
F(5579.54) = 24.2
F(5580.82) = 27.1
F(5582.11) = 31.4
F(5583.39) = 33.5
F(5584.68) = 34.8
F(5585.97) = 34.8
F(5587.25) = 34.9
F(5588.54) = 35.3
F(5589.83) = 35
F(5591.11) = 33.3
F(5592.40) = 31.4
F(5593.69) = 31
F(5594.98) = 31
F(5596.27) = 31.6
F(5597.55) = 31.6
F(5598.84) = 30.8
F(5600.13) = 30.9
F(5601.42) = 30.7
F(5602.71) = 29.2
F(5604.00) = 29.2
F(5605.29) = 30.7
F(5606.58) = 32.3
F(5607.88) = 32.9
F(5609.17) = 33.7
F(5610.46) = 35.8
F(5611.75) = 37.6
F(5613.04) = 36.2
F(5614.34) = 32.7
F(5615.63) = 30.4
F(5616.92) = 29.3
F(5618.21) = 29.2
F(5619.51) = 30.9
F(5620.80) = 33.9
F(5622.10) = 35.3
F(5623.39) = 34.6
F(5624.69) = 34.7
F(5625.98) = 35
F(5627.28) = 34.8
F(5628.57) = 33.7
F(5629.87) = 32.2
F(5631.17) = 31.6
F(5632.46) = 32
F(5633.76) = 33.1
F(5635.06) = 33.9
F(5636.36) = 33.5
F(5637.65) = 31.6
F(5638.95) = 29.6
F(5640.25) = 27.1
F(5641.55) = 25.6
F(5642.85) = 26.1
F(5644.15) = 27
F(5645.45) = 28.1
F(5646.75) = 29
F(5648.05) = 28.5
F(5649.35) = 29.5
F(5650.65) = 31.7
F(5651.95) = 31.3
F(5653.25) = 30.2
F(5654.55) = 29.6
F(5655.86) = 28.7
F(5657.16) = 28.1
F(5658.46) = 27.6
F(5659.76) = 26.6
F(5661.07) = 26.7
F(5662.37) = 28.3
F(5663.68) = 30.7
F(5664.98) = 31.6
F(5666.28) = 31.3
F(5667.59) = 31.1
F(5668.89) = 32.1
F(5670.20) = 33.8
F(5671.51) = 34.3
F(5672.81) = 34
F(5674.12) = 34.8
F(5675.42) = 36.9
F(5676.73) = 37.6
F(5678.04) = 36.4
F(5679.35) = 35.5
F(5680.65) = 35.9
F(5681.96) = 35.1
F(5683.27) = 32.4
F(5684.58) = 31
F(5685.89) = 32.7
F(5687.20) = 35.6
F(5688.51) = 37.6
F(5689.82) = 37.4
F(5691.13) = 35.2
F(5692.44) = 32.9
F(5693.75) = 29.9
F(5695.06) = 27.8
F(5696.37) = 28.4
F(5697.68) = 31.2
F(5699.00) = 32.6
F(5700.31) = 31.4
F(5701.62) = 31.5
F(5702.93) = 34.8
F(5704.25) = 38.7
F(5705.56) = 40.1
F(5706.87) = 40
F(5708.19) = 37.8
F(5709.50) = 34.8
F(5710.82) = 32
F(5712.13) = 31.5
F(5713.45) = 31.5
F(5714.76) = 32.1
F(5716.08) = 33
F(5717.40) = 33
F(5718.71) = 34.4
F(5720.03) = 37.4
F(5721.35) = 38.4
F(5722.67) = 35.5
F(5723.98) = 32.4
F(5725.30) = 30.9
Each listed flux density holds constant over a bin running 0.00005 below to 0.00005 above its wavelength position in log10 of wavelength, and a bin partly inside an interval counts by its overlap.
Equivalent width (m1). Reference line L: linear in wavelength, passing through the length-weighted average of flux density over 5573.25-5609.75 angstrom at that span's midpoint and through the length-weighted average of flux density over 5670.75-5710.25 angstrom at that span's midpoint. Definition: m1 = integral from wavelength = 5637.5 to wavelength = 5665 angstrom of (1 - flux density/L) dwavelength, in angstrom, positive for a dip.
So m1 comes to 3.7 angstrom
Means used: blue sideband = 31.2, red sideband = 34.5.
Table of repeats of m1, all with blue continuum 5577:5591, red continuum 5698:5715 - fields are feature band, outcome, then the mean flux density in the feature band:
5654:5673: 1.88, 30.2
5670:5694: -0.59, 34.8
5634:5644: 1.01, 29.6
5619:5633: -0.38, 33.6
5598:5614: -0.14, 32.5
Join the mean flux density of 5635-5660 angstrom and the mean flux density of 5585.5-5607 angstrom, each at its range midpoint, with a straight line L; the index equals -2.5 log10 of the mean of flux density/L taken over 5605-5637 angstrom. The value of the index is -0.090 mag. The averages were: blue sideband 32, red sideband 29.1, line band 33.2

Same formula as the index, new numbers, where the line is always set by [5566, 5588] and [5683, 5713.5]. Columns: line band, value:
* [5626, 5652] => 0.04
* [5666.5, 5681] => -0.05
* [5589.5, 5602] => -0.04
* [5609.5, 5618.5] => -0.07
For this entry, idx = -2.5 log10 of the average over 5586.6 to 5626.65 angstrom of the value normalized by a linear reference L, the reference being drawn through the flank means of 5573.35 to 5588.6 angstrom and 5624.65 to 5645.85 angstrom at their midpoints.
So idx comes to -0.064 mag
